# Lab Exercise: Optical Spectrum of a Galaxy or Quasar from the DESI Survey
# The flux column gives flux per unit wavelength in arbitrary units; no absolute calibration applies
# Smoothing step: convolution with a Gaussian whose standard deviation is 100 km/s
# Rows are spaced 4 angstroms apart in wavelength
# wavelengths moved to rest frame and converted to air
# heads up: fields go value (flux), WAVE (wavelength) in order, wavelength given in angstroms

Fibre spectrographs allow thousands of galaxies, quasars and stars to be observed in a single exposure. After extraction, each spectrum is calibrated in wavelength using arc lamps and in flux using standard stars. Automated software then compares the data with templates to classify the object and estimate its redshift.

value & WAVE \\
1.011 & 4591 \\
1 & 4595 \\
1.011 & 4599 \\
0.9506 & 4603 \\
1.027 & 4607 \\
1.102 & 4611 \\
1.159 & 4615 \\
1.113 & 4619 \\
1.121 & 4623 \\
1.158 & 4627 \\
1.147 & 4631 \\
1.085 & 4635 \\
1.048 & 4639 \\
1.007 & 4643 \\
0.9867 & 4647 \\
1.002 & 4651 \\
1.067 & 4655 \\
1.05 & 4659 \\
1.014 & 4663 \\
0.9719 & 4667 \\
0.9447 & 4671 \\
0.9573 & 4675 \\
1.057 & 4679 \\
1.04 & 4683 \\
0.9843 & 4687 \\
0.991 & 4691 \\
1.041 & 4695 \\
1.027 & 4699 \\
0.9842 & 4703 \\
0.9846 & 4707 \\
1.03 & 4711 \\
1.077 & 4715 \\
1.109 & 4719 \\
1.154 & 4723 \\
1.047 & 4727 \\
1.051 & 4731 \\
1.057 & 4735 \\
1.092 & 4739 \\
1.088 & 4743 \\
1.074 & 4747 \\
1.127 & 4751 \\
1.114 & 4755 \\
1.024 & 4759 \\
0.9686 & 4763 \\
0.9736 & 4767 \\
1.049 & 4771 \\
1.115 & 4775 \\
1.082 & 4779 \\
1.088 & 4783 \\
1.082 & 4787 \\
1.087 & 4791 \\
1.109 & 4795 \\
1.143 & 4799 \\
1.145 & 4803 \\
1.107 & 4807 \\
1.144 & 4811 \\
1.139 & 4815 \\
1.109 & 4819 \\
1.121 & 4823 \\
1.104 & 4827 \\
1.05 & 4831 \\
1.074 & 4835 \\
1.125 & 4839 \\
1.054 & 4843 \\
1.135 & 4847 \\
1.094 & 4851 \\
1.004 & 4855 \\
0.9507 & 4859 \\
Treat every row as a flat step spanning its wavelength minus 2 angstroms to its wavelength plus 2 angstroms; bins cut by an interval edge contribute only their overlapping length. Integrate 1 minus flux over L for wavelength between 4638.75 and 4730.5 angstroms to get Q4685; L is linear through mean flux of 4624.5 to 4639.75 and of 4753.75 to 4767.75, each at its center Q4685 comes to 4.3 angstroms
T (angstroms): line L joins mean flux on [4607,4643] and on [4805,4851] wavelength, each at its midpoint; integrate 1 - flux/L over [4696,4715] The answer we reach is 1.54 angstroms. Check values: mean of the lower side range 1.11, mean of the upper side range 1.11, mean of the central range 1.02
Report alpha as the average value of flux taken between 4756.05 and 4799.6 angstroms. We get 1.06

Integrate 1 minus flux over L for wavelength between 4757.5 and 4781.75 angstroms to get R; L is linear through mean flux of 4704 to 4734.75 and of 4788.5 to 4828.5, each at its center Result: 1.3 angstroms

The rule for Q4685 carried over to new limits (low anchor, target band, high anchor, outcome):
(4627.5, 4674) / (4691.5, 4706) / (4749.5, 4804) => 0.5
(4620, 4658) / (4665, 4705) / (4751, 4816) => 2.8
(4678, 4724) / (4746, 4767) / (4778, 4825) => 0.5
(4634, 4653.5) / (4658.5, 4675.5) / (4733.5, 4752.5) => 0.9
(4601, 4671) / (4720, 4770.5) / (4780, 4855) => 0.9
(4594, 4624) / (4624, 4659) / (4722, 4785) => 0.0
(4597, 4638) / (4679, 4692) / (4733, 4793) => 0.8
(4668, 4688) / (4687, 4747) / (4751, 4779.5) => -1.8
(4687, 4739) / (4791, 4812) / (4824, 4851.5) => -0.9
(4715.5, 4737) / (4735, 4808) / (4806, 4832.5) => 1.1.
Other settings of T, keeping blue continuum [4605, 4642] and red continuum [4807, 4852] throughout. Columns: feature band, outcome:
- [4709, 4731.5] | 0.50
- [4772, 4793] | 0.30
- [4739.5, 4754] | 0.10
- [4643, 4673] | 2.68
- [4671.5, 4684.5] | 1.12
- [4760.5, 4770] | 1.05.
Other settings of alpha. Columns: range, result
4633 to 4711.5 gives 1.01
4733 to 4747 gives 1.08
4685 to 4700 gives 1.01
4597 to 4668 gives 1.06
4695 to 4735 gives 1.05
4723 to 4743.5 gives 1.07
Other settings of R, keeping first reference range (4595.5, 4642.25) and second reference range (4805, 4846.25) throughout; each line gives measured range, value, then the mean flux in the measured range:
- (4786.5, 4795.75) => 0.1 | 1.09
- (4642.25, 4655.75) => 0.9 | 1.01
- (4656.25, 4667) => 0.6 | 1.02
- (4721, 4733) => 0.1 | 1.08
